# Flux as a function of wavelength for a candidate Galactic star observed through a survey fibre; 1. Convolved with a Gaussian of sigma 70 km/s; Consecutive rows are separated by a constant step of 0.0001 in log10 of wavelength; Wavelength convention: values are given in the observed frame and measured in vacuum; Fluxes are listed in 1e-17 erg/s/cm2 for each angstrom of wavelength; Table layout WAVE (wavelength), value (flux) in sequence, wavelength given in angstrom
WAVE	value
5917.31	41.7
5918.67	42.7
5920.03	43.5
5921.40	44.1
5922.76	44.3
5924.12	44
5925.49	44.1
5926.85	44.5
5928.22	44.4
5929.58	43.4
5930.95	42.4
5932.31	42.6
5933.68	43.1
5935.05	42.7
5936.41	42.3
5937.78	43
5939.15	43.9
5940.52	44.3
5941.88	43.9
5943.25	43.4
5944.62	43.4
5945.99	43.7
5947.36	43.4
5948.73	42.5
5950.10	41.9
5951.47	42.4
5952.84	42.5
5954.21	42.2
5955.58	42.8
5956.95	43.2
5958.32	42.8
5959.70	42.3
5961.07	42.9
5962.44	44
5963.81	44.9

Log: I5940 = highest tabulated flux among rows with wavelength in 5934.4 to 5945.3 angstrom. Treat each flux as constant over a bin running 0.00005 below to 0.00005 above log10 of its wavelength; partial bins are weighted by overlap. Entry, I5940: 44.3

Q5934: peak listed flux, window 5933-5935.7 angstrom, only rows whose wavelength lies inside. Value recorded 43.1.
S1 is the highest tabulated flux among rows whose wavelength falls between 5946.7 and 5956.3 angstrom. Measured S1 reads 43.4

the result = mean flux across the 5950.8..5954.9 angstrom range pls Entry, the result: 42.4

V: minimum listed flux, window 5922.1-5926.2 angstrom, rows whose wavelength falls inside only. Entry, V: 44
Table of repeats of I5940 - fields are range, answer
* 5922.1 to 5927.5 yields 44.5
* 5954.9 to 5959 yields 43.2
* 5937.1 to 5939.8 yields 43.9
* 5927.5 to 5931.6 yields 44.4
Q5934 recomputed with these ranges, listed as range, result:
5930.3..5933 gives 42.6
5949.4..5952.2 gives 42.4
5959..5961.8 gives 42.9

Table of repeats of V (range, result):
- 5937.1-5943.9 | 43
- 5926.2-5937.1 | 42.3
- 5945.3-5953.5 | 41.9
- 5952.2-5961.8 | 42.2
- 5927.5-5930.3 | 43.4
